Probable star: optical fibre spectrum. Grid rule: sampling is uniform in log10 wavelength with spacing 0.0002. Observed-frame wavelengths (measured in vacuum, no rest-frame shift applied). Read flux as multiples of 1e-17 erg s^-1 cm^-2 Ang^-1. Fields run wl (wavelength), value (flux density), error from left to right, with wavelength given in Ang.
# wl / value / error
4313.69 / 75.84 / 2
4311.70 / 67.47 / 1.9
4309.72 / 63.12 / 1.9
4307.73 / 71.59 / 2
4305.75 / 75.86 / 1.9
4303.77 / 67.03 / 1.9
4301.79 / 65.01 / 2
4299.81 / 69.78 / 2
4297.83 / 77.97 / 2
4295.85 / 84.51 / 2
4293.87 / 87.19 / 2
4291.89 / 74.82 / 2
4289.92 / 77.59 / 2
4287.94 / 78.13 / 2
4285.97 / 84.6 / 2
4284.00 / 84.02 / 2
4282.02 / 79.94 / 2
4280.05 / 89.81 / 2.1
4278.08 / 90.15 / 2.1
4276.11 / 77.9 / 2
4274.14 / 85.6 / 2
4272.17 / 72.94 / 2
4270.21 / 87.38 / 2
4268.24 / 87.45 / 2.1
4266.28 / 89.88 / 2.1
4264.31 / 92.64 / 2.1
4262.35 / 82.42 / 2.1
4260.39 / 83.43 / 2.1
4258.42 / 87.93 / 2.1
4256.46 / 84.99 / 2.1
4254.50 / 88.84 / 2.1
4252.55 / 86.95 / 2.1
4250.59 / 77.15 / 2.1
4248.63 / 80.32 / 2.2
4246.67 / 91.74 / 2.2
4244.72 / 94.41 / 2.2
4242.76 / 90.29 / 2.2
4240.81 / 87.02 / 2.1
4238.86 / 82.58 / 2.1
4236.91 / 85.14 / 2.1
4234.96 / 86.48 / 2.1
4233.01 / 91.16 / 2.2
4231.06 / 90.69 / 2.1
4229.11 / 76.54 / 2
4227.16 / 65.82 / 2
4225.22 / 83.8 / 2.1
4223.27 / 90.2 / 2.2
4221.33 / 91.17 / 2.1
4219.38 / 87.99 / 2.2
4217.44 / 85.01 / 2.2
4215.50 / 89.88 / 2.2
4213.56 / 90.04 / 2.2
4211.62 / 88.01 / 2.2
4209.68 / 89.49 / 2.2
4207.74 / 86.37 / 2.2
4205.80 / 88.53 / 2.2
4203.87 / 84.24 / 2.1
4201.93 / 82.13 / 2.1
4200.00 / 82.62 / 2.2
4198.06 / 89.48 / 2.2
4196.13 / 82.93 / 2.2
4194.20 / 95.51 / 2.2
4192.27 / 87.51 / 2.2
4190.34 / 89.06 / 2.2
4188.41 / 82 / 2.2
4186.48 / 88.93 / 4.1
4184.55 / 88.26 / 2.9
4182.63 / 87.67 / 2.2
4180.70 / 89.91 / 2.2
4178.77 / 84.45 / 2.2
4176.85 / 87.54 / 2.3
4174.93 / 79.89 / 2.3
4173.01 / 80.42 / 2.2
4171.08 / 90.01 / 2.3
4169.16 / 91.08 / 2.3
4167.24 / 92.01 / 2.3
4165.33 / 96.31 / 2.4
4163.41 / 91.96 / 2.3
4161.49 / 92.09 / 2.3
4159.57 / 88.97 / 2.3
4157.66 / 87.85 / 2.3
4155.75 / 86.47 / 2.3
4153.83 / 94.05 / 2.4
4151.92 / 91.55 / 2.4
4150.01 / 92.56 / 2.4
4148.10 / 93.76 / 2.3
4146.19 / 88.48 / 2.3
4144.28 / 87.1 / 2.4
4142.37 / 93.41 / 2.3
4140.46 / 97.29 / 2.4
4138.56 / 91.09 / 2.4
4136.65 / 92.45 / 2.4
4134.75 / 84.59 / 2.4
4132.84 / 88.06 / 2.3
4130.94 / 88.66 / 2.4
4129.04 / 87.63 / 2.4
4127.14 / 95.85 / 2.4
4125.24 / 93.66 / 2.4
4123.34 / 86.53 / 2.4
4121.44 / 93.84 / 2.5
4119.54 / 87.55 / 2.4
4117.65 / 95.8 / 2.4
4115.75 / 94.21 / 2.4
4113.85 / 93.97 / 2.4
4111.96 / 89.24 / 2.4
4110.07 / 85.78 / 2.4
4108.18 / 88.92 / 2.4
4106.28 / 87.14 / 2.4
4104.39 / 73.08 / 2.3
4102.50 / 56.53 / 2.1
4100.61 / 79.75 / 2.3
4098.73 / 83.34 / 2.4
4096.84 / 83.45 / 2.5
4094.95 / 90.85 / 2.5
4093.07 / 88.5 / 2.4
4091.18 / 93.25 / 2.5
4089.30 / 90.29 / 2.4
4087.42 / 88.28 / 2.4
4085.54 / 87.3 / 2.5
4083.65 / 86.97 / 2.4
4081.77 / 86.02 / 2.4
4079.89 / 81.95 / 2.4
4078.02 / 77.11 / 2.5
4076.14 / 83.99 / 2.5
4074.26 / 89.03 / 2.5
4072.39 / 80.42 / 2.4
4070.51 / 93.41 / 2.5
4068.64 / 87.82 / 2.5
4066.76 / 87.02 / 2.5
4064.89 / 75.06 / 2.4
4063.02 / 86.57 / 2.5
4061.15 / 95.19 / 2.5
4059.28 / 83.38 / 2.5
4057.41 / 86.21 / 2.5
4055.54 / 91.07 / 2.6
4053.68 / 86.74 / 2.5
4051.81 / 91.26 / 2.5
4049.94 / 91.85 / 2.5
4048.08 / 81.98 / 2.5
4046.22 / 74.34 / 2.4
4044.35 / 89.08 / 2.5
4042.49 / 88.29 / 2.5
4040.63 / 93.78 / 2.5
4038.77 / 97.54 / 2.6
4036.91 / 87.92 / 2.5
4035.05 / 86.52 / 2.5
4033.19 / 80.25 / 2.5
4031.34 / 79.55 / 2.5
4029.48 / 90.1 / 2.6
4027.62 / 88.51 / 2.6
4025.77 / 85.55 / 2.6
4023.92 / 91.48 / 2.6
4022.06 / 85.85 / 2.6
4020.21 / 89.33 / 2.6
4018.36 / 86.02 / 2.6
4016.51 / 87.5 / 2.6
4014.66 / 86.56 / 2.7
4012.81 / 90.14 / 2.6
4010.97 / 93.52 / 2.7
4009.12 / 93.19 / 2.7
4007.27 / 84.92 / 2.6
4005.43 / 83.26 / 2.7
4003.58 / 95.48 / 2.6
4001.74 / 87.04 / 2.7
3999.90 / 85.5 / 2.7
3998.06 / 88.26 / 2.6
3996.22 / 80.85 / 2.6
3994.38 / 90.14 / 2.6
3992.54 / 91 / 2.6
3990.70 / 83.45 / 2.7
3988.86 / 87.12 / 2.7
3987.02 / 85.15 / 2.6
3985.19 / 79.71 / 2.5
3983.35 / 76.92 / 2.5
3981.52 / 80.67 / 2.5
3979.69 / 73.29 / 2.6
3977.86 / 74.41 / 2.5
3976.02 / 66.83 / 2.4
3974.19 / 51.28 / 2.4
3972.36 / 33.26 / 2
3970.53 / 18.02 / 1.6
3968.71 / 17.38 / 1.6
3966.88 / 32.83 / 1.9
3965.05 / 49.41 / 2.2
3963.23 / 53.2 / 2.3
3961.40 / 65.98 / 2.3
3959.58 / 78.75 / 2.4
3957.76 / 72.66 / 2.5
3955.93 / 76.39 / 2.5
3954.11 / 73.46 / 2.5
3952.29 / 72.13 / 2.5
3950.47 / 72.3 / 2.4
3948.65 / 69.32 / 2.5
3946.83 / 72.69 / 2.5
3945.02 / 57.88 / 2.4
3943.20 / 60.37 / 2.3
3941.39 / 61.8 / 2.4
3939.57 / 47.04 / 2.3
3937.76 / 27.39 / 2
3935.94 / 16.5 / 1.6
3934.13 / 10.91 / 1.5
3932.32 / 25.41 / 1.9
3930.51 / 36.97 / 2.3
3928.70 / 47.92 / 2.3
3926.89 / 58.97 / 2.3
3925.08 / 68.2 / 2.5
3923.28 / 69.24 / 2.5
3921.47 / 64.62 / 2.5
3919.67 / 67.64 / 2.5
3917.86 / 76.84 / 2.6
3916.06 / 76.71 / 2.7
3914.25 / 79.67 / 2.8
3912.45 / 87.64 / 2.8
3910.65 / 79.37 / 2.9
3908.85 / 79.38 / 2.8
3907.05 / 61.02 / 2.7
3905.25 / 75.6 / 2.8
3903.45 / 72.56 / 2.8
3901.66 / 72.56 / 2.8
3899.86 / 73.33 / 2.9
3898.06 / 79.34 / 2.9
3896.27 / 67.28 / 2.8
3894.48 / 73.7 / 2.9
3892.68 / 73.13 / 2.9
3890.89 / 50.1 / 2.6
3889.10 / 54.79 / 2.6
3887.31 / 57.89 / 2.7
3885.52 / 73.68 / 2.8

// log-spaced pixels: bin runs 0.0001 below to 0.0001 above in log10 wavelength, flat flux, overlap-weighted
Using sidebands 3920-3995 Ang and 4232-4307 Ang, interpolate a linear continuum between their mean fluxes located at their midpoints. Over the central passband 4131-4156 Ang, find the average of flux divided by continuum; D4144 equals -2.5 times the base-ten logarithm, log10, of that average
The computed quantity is -0.227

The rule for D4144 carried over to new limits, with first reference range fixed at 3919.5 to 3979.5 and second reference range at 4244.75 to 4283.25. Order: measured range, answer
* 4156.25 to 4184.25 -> -0.17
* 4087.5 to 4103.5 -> -0.22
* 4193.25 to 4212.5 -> -0.10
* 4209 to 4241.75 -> -0.06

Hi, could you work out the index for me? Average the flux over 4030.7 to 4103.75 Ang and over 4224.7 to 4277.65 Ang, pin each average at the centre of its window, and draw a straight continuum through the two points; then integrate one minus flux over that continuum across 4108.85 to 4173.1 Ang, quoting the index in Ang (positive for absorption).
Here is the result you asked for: -4.1 Ang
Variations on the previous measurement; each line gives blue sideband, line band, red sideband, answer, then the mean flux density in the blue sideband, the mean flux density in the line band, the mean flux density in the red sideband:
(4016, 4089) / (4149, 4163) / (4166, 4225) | -0.54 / 86.7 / 90.6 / 87.4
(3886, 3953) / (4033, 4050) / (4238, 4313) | -4.56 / 62.1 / 87.2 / 81.5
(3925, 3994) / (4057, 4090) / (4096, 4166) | -3.02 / 58.8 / 85.9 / 88.7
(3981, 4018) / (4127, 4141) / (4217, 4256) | -0.67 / 86.6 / 90.2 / 85.7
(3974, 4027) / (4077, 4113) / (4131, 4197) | 1.28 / 84.4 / 84.1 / 89.3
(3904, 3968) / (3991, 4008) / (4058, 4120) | -3.88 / 60.7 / 87.3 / 85.8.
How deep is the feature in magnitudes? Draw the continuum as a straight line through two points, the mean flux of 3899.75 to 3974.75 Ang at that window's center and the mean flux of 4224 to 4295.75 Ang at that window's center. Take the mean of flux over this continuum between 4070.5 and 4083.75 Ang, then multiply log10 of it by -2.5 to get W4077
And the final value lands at -0.20 mag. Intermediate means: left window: 58.5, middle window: 84.1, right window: 84.4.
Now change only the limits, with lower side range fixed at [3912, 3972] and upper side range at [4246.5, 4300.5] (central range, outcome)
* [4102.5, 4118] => -0.23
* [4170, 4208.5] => -0.13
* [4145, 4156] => -0.24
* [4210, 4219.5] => -0.13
